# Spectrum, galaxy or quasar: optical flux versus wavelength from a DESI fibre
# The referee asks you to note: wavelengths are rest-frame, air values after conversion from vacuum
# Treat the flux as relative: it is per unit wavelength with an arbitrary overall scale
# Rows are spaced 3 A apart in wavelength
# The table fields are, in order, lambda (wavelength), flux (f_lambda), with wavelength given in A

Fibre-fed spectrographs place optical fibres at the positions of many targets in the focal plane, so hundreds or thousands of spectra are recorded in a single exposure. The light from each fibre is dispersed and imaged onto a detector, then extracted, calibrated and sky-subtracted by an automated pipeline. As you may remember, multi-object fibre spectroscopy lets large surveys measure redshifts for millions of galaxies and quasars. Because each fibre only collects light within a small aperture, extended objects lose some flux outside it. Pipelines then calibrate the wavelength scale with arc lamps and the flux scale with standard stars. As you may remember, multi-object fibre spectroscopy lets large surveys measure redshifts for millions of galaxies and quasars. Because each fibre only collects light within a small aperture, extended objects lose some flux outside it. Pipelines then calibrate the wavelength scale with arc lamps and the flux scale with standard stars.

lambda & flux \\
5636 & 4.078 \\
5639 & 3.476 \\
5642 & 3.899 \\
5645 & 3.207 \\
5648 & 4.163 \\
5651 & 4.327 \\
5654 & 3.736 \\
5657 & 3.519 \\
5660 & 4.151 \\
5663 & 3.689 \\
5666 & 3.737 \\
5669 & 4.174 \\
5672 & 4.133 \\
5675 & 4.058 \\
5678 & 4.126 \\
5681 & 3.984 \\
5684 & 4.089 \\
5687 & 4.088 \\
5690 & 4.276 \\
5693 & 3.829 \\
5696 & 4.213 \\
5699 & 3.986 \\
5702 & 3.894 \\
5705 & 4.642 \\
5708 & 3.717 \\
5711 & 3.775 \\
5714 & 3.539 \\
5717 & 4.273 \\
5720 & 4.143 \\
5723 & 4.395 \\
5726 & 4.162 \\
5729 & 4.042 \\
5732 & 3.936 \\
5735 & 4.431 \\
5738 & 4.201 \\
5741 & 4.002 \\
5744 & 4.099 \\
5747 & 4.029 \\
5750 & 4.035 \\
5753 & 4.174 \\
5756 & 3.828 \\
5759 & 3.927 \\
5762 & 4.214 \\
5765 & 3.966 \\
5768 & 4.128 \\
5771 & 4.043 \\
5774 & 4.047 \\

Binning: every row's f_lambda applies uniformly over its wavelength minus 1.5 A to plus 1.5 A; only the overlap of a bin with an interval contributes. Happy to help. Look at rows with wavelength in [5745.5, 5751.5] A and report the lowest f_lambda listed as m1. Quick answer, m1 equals 4.029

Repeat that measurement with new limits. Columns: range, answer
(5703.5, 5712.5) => 3.717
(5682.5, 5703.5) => 3.829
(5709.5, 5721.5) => 3.539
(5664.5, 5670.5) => 3.737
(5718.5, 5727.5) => 4.143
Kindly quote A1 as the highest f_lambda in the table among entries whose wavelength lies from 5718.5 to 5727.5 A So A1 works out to 4.395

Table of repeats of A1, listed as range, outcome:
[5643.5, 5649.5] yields 4.163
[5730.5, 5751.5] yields 4.431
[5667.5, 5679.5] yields 4.174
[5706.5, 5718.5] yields 4.273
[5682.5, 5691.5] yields 4.276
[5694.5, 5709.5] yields 4.642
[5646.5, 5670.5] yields 4.327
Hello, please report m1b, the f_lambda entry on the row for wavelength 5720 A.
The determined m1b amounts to 4.143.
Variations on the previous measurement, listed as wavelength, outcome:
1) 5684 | 4.089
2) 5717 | 4.273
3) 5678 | 4.126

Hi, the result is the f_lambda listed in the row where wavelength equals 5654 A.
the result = 3.736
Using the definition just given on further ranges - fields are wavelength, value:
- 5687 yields 4.088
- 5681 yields 3.984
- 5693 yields 3.829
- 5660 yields 4.151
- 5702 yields 3.894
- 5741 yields 4.002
